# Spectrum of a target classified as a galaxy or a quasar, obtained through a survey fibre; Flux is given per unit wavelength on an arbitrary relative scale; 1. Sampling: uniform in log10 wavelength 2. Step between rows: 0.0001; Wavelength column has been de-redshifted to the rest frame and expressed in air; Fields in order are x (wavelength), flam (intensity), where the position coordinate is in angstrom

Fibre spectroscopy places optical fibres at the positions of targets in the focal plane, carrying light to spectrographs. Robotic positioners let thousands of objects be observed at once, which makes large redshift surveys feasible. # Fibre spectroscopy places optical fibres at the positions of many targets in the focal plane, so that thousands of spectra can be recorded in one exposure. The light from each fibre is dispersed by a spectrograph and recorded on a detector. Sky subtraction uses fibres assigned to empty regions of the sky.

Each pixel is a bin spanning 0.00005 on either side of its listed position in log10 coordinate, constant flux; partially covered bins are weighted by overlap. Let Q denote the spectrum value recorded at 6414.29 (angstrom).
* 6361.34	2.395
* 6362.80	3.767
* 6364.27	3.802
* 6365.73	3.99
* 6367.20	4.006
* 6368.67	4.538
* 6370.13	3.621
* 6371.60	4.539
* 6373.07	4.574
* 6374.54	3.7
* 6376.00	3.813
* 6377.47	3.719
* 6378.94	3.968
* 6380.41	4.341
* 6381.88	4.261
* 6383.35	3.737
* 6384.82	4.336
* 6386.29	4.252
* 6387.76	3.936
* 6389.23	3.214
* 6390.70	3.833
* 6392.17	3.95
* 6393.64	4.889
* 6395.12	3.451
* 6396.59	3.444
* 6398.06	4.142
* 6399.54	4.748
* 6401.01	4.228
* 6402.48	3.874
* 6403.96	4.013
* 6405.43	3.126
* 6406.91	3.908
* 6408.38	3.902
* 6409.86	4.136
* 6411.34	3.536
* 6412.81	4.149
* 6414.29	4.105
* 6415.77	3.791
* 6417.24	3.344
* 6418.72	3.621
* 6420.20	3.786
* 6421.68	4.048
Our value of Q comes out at 4.105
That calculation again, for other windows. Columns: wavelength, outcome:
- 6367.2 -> 4.006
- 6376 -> 3.813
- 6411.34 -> 3.536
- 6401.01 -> 4.228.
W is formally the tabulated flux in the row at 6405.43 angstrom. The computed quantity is 3.126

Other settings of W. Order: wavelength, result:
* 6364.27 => 3.802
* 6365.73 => 3.99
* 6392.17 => 3.95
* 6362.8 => 3.767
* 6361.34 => 2.395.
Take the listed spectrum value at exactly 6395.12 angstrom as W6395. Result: 3.451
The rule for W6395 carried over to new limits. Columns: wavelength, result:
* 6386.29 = 4.252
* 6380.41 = 4.341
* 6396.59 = 3.444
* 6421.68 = 4.048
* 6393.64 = 4.889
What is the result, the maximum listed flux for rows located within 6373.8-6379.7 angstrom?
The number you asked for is 3.968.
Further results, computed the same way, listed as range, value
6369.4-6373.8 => 4.574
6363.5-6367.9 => 4.006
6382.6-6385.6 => 4.336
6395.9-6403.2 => 4.748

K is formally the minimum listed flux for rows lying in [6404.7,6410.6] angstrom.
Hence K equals 3.126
